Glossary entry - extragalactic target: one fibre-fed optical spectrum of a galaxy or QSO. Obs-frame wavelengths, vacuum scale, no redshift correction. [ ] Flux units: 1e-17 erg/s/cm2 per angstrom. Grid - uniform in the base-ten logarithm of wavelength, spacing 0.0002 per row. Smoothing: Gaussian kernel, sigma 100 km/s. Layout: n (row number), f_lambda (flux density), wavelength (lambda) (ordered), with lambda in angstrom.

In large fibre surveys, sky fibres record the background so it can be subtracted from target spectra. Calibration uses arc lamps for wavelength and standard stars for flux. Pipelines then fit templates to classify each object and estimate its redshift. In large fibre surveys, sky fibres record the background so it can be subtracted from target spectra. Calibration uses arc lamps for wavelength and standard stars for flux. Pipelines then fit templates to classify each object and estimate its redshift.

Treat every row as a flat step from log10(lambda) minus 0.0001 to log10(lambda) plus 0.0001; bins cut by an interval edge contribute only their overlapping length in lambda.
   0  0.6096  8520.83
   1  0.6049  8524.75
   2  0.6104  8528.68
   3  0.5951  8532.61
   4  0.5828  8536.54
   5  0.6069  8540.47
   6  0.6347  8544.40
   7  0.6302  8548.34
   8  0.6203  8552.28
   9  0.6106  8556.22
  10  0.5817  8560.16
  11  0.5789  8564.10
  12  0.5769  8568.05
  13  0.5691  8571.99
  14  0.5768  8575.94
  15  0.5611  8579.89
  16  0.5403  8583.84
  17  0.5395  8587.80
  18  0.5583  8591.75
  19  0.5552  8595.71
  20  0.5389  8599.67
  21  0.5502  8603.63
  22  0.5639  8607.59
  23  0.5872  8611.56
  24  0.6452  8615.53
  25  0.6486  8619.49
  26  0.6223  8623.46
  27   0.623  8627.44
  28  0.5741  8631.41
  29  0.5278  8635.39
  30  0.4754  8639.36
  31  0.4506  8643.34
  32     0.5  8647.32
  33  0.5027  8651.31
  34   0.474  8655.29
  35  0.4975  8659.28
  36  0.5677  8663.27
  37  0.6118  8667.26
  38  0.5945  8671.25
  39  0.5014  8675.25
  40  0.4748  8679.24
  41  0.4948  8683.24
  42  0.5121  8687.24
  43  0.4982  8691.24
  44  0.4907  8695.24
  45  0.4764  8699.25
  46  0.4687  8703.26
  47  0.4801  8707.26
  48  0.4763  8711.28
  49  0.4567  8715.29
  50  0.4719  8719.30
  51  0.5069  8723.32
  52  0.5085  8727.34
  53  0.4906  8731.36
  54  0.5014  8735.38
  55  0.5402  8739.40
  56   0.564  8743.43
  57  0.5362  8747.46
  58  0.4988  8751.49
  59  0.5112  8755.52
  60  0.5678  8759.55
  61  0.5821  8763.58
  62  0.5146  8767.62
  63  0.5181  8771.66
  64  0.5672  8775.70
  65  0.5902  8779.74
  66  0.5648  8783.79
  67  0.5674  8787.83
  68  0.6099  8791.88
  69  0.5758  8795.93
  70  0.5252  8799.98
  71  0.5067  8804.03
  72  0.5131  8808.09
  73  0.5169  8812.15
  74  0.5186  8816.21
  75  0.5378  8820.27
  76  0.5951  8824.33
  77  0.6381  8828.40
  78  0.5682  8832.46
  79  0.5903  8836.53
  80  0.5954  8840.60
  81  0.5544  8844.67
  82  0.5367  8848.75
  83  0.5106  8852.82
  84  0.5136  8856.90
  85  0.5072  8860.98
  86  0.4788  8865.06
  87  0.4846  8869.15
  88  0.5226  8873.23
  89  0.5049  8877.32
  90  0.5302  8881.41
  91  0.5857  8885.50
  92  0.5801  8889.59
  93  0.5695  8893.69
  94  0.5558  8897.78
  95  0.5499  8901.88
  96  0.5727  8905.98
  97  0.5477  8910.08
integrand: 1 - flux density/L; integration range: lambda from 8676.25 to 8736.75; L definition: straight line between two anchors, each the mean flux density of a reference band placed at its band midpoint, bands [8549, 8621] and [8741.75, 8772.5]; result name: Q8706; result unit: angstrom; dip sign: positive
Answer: 6.8 angstrom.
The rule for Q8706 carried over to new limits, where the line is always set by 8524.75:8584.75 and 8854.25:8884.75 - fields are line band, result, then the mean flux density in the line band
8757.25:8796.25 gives -2.3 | 0.565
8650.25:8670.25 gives 1.0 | 0.535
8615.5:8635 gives -1.3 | 0.613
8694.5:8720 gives 3.6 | 0.474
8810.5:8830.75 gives -1.6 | 0.562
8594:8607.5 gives 0.7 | 0.55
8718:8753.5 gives 2.0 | 0.514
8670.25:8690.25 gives 1.8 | 0.511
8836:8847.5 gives -1.3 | 0.576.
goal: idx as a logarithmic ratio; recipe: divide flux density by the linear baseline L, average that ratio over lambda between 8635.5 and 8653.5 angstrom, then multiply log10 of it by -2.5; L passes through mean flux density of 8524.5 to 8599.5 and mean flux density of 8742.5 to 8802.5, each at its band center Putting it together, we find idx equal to 0.17 mag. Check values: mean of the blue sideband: 0.584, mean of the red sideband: 0.552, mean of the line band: 0.487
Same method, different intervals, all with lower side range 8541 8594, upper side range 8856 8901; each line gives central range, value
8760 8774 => 0.02 mag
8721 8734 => 0.11 mag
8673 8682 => 0.15 mag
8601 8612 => 0.03 mag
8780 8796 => -0.07 mag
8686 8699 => 0.14 mag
